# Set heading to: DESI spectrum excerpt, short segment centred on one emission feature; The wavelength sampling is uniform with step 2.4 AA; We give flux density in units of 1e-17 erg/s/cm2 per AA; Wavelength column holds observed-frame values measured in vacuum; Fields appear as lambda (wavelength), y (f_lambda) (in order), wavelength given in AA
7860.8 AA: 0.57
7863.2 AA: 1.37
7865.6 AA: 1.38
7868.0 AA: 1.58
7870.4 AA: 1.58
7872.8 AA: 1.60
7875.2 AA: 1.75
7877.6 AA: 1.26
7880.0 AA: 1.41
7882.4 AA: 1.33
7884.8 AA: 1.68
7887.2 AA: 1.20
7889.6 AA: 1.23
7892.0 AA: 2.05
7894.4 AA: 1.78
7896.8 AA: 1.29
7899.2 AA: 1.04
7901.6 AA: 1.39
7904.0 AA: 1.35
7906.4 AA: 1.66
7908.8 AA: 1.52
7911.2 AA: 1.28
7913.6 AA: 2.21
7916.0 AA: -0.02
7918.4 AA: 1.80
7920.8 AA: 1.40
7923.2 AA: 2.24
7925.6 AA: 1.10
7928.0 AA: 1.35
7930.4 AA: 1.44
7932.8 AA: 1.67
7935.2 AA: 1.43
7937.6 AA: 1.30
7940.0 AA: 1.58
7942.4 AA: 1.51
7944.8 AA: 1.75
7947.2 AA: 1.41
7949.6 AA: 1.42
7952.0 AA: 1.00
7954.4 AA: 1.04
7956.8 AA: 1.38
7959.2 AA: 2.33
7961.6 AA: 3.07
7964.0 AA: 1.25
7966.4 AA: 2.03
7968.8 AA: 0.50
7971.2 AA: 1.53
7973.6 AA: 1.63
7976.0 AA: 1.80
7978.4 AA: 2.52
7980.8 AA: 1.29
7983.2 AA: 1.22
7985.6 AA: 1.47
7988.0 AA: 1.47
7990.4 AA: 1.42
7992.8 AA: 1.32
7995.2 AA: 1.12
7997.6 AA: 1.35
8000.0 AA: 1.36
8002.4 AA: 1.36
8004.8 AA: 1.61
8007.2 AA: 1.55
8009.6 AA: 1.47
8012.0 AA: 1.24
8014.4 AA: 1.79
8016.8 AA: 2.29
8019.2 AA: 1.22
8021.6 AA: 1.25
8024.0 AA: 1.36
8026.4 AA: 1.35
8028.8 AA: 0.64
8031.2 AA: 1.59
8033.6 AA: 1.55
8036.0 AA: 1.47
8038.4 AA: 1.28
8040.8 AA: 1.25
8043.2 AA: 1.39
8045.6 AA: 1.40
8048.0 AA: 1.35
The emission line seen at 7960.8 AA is [S II]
